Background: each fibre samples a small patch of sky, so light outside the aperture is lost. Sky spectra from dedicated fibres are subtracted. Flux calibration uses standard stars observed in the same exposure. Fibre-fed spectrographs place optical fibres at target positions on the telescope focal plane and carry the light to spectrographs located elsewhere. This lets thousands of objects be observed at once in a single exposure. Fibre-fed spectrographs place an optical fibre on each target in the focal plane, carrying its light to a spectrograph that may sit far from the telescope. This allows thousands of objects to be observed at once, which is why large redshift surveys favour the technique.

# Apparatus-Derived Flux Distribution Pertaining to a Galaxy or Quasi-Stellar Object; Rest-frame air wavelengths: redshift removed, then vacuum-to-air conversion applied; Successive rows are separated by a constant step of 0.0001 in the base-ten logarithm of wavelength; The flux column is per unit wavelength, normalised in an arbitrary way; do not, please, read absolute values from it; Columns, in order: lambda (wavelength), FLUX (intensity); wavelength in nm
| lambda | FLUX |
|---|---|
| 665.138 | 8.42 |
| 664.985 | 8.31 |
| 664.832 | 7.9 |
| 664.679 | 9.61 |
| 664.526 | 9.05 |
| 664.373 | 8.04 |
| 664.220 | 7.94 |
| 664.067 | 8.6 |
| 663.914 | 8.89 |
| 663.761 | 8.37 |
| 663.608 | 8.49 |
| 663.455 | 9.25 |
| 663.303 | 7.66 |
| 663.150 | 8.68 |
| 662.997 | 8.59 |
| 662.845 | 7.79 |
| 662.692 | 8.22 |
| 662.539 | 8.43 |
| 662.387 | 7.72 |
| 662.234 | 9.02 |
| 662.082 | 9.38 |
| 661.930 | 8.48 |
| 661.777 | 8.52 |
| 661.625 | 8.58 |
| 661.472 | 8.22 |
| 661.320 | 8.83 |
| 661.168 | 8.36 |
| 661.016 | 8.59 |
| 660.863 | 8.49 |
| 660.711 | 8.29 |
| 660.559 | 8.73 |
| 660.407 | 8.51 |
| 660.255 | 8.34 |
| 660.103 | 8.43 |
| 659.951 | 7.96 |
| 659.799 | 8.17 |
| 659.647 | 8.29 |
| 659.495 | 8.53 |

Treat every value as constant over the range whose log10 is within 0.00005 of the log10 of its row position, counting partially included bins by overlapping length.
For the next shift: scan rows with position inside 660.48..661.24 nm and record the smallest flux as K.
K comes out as 8.29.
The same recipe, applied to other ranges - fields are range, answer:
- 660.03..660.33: 8.34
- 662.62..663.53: 7.66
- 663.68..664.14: 8.37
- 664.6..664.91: 7.9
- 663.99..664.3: 7.94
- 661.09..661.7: 8.22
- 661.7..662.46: 7.72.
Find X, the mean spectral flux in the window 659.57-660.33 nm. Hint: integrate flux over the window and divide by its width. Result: 8.24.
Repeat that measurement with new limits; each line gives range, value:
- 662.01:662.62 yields 8.63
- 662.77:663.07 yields 8.2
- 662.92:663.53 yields 8.55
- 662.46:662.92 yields 8.14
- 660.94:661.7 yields 8.52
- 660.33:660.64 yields 8.62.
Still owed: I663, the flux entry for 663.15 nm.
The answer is 8.68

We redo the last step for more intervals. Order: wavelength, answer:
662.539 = 8.43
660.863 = 8.49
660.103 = 8.43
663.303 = 7.66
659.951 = 7.96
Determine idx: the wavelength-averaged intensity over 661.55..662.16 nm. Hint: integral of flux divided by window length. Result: 8.75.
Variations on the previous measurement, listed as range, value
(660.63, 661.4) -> 8.51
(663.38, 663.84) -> 8.69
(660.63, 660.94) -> 8.38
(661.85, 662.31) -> 8.96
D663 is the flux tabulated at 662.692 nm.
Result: 8.22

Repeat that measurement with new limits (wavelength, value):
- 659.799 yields 8.17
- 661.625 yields 8.58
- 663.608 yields 8.49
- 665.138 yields 8.42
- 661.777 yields 8.52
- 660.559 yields 8.73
